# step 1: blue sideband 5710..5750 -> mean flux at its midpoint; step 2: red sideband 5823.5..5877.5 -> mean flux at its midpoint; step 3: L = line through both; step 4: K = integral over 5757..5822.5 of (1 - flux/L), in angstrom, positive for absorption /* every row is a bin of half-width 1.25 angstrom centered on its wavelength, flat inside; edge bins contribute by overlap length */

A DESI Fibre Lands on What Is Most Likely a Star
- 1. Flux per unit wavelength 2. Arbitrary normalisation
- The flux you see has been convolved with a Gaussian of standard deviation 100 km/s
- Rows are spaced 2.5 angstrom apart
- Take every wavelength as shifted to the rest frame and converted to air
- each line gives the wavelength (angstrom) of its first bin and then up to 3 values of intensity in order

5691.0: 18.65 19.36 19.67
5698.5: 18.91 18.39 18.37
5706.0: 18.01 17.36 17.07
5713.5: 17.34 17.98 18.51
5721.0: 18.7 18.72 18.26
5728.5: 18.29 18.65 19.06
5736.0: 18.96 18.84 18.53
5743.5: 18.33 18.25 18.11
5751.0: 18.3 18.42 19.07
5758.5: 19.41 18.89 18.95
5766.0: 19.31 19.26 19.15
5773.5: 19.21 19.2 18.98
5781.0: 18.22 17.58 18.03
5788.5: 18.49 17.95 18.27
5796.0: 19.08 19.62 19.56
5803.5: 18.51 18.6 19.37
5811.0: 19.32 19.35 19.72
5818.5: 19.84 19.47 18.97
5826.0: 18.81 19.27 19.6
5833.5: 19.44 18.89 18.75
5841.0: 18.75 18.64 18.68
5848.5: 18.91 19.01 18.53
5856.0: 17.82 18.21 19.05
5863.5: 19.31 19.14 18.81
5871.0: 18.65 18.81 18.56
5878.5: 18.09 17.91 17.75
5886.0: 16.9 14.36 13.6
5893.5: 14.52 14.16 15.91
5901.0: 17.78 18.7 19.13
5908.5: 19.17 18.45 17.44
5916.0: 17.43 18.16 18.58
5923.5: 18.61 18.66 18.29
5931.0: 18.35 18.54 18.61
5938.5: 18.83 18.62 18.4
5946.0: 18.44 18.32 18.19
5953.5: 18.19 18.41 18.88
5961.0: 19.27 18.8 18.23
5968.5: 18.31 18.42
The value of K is -1.3 angstrom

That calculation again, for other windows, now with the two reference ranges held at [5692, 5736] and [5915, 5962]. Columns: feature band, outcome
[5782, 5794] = 0.2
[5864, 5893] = 1.5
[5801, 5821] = -0.9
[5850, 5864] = -0.1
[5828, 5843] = -0.5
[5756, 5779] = -0.9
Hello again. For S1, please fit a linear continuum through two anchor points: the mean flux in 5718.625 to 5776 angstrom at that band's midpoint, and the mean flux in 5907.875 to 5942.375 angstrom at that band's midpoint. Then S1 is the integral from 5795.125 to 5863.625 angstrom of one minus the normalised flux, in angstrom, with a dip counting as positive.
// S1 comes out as -1.6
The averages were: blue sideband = 18.8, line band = 19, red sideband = 18.4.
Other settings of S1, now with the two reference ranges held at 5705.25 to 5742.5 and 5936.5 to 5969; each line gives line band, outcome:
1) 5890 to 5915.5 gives 2.14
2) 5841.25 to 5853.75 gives -0.24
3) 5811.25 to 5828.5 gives -0.90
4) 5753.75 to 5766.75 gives -0.52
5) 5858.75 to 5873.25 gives -0.38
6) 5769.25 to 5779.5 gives -0.45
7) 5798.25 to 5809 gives -0.41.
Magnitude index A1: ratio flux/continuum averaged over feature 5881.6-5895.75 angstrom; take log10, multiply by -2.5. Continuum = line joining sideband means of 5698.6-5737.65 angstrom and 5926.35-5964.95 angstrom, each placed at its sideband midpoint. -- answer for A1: 0.19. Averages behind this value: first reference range 18.3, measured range 15.5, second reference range 18.5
